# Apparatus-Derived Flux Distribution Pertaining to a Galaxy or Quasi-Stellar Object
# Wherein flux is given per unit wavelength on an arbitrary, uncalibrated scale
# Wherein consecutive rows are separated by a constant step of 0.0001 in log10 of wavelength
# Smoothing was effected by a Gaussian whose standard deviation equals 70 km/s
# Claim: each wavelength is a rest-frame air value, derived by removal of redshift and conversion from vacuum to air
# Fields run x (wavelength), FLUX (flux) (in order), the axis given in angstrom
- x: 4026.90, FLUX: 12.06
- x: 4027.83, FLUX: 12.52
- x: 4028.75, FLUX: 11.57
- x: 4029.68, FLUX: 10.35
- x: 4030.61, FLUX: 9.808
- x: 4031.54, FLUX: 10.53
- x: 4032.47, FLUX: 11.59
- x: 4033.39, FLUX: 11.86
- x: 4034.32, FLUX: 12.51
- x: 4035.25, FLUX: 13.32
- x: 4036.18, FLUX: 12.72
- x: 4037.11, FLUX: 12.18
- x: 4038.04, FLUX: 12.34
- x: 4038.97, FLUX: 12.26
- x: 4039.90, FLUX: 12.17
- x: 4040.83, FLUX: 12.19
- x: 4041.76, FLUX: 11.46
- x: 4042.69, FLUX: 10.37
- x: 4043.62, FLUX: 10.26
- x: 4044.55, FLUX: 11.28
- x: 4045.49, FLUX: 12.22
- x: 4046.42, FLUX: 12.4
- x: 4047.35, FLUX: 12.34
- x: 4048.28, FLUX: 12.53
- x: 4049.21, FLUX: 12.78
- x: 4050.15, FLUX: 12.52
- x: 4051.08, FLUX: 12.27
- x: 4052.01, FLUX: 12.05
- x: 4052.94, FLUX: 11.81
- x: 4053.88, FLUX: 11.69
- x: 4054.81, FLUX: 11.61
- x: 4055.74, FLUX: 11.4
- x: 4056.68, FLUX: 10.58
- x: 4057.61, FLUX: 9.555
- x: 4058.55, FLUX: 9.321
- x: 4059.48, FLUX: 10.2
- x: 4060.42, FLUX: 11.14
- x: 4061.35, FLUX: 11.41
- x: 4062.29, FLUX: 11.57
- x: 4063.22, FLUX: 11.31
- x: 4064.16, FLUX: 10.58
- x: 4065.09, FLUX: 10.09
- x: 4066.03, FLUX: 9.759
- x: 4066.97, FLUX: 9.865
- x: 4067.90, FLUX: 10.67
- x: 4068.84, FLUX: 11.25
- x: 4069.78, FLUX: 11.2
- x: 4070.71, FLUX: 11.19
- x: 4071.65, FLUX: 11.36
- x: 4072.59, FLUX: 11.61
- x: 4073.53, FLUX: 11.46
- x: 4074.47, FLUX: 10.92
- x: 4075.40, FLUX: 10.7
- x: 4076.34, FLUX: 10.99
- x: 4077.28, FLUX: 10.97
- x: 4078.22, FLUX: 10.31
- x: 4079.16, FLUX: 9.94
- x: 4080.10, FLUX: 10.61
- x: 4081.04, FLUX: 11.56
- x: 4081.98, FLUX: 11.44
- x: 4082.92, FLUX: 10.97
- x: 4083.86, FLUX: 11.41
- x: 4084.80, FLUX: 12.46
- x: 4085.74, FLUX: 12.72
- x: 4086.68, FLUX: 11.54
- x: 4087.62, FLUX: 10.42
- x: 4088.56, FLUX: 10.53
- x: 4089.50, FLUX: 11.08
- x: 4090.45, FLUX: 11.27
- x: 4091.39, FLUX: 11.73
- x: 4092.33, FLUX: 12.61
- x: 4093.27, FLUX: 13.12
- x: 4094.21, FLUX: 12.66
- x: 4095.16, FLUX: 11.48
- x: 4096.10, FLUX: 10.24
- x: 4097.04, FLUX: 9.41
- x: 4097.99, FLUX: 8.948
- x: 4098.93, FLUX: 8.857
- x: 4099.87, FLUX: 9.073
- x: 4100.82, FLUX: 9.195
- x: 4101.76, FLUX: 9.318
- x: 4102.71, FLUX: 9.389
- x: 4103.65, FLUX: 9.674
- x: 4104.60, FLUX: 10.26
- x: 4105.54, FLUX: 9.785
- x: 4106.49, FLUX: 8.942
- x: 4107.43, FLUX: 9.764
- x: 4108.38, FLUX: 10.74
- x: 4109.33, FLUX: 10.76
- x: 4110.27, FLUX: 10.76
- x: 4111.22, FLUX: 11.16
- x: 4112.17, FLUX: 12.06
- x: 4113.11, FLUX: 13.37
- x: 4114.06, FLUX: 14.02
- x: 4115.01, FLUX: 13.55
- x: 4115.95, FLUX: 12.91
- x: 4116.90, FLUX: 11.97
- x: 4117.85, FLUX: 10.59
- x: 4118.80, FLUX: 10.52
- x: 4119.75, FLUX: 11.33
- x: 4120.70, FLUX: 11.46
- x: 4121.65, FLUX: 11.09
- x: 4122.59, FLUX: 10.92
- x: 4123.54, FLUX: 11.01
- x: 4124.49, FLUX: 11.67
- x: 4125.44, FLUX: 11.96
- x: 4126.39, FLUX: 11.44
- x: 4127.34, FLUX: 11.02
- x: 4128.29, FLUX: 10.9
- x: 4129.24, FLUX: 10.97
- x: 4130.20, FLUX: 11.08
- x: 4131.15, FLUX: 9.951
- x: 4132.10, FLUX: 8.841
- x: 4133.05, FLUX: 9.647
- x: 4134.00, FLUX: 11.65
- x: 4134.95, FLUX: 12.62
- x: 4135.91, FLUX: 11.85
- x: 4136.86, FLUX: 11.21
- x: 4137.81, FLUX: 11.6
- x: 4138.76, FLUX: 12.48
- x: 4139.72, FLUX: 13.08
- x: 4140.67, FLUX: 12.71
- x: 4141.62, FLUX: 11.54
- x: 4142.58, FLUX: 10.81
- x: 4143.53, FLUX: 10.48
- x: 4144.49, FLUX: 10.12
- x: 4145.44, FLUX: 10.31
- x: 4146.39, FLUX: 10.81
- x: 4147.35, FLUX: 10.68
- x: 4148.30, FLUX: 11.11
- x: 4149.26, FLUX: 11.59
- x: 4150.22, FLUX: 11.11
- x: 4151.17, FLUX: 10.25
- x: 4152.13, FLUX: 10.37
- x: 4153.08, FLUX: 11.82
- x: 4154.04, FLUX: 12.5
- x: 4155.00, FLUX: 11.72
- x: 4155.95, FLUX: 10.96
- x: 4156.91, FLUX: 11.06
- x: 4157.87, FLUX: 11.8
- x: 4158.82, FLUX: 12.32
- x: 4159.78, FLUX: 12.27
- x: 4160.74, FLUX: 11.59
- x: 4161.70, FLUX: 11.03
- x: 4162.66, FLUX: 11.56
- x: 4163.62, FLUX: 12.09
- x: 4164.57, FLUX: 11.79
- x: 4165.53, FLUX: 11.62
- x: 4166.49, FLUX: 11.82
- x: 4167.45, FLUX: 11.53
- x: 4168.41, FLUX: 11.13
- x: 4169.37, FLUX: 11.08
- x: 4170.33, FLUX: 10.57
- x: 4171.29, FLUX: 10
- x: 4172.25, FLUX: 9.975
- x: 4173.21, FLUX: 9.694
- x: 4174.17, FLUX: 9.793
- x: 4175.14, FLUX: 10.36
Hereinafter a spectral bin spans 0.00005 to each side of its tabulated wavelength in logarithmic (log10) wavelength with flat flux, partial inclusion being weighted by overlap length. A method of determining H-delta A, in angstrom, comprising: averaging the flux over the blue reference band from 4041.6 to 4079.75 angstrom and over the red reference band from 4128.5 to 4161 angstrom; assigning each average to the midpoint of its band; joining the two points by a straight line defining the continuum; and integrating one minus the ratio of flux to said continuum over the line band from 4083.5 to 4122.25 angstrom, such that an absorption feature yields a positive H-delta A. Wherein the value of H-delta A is 0.6 angstrom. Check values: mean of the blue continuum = 11.1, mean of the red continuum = 11.3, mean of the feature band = 11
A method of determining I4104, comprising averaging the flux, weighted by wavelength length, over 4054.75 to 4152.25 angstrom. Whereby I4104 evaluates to 11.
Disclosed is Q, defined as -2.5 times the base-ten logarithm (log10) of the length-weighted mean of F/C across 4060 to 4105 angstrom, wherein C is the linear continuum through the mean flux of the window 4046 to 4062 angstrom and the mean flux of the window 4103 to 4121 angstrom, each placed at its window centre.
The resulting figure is 0.05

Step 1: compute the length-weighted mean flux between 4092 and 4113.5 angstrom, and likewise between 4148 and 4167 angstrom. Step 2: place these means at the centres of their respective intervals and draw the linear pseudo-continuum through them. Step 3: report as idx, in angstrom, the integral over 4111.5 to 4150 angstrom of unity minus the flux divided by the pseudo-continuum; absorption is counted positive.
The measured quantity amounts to -1.5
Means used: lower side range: 10.5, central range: 11.4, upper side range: 11.5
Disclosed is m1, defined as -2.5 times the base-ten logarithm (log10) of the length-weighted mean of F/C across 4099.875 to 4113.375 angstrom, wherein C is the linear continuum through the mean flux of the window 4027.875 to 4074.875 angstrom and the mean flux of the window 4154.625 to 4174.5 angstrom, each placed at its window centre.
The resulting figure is 0.10 mag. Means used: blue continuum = 11.4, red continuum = 11.2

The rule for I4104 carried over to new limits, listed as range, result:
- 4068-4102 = 11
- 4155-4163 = 11.6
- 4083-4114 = 10.8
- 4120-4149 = 11.2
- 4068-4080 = 11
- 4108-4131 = 11.5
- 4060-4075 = 11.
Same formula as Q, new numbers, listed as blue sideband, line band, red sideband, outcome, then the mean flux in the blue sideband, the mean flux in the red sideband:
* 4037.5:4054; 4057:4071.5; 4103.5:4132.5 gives 0.108 mag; 11.9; 11.1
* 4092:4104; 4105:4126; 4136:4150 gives -0.067 mag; 10.3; 11.3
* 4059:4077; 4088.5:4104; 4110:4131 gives 0.077 mag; 10.9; 11.6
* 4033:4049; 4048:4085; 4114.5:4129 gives 0.072 mag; 12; 11.5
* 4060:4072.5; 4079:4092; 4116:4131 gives -0.030 mag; 10.9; 11.2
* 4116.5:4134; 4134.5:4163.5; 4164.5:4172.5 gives -0.044 mag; 10.9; 11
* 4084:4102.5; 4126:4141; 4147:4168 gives -0.004 mag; 10.9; 11.5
